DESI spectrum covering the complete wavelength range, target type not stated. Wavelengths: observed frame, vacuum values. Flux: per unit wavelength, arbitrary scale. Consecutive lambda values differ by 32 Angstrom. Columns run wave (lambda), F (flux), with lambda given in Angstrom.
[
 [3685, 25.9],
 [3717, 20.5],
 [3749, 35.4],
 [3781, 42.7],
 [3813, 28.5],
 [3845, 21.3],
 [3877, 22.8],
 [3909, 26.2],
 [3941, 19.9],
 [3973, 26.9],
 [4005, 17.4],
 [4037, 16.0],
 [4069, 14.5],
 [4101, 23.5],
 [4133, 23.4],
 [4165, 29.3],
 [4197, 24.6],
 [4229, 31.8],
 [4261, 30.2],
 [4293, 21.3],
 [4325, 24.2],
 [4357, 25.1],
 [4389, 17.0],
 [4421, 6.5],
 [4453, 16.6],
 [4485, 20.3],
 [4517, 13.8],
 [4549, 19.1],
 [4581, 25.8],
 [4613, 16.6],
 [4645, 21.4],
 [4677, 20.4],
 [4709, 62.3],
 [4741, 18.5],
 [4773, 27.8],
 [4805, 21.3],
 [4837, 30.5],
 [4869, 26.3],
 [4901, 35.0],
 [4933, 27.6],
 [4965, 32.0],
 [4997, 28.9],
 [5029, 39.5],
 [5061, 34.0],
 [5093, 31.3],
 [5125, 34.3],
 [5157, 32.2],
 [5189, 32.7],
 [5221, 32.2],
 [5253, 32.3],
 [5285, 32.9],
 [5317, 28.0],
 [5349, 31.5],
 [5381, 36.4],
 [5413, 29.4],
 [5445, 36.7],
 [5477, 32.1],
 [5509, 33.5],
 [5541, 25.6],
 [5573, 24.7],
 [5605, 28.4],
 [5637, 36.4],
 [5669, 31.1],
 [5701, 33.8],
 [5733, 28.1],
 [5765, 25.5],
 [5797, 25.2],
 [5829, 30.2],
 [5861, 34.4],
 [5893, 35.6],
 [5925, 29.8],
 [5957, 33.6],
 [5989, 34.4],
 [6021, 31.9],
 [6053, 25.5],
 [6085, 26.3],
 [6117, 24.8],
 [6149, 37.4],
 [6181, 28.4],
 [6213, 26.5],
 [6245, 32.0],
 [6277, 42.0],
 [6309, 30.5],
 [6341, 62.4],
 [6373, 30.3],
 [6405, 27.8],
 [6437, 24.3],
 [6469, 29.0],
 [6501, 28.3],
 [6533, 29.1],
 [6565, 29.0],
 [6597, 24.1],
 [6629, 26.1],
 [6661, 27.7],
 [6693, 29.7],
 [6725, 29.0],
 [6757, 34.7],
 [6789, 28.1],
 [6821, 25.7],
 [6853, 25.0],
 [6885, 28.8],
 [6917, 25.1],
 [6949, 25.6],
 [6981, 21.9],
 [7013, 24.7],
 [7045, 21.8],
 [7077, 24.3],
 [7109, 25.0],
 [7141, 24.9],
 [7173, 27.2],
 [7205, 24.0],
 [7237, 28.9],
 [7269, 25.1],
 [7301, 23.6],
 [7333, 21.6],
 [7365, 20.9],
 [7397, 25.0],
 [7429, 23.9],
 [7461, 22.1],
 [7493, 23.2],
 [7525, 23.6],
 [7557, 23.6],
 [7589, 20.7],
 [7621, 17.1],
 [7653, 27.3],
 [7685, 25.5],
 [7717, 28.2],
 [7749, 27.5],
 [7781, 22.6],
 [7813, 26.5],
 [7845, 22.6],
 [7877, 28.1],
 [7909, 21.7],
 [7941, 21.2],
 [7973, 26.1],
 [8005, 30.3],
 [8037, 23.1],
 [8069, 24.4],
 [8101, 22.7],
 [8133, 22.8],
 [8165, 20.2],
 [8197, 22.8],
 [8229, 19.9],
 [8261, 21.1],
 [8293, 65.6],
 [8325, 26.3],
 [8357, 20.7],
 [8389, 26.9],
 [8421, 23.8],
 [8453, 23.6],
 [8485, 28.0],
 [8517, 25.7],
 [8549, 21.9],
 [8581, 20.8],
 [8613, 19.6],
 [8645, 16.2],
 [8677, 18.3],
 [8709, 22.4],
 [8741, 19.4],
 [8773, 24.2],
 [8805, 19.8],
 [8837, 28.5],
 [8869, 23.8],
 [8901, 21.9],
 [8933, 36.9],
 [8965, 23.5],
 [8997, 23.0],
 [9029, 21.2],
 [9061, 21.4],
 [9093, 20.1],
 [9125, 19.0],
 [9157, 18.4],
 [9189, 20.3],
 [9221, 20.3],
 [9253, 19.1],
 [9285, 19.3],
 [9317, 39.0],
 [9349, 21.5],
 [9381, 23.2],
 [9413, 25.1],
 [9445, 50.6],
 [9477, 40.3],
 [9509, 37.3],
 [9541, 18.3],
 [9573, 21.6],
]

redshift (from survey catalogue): 0.265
